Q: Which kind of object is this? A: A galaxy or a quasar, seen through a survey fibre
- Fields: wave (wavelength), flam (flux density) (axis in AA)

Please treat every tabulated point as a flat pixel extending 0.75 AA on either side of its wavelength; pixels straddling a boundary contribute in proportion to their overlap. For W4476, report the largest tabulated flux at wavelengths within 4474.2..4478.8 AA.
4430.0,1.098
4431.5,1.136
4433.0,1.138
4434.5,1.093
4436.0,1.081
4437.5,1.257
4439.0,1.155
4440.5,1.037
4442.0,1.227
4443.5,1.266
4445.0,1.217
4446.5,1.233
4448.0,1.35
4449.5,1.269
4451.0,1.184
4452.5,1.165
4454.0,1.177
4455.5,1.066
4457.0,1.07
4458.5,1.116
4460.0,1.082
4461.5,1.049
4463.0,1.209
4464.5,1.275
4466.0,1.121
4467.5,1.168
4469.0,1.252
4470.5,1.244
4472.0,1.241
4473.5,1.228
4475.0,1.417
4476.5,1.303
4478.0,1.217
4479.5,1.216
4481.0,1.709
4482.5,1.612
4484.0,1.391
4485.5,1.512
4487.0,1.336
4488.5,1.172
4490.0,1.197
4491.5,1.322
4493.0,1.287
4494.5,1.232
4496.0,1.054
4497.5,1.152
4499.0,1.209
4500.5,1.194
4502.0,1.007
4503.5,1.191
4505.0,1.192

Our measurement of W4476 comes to 1.417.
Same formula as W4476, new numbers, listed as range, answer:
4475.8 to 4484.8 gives 1.709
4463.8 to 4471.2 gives 1.275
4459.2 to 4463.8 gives 1.209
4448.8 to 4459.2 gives 1.269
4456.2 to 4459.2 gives 1.116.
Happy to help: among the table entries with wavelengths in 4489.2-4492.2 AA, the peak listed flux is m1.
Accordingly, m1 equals 1.322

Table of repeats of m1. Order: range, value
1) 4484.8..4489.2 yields 1.512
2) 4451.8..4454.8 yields 1.177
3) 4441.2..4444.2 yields 1.266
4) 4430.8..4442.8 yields 1.257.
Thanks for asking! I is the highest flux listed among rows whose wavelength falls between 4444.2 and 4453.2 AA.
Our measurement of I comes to 1.35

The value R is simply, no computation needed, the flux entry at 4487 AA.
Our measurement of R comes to 1.336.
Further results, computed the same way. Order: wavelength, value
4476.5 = 1.303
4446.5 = 1.233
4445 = 1.217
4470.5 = 1.244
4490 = 1.197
